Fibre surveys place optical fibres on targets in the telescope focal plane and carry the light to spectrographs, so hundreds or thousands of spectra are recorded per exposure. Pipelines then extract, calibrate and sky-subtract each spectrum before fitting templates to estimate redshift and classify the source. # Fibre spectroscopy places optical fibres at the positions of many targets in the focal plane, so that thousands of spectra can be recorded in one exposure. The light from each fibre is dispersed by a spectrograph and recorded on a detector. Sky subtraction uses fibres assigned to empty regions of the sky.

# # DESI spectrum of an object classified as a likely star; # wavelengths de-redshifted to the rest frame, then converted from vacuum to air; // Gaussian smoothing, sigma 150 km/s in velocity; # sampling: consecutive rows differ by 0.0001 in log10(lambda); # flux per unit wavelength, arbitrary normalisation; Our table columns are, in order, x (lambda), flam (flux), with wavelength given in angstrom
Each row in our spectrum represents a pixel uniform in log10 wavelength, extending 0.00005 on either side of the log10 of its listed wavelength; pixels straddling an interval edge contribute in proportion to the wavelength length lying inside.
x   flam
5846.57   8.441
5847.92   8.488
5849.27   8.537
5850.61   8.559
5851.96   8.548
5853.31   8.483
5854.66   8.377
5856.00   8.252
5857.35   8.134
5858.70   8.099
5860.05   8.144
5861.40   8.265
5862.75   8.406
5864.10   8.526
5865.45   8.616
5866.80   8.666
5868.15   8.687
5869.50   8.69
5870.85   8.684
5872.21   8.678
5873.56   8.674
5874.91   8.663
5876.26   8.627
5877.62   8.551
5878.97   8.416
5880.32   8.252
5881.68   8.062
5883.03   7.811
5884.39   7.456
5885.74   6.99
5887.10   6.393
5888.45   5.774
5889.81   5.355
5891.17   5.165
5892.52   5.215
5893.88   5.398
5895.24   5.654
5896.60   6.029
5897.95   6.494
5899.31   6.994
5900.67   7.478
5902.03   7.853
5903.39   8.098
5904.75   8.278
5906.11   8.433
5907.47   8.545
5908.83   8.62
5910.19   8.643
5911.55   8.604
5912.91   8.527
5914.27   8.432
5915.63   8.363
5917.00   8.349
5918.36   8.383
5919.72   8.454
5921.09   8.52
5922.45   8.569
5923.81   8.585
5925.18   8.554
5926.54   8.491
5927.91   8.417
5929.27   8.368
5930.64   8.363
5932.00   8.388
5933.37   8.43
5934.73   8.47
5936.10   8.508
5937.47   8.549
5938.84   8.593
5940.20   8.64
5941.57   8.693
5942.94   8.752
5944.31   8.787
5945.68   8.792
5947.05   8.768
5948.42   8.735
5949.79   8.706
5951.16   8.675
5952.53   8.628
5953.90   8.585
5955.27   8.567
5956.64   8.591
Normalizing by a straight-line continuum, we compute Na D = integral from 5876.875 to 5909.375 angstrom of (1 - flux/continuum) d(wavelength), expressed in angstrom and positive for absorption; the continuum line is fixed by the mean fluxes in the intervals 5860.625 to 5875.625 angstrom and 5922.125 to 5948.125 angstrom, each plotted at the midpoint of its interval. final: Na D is 5.5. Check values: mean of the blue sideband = 8.6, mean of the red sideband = 8.57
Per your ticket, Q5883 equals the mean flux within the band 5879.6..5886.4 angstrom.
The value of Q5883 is 7.72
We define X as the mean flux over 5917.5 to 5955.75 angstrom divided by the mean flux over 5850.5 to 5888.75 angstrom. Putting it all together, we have 1.0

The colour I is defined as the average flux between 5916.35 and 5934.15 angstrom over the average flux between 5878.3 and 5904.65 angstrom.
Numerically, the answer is 1.2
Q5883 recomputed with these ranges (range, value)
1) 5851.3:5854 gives 8.5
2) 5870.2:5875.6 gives 8.67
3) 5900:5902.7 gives 7.66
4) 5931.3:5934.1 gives 8.43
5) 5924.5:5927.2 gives 8.54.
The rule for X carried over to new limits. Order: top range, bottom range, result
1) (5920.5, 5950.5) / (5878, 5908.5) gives 1.22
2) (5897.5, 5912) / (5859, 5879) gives 0.94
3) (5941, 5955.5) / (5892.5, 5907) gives 1.24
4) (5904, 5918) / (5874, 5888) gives 1.07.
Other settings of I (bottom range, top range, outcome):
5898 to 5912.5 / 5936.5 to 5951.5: 1.07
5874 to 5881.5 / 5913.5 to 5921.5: 0.99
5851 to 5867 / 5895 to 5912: 0.92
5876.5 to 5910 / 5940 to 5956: 1.21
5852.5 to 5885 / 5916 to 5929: 1.01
